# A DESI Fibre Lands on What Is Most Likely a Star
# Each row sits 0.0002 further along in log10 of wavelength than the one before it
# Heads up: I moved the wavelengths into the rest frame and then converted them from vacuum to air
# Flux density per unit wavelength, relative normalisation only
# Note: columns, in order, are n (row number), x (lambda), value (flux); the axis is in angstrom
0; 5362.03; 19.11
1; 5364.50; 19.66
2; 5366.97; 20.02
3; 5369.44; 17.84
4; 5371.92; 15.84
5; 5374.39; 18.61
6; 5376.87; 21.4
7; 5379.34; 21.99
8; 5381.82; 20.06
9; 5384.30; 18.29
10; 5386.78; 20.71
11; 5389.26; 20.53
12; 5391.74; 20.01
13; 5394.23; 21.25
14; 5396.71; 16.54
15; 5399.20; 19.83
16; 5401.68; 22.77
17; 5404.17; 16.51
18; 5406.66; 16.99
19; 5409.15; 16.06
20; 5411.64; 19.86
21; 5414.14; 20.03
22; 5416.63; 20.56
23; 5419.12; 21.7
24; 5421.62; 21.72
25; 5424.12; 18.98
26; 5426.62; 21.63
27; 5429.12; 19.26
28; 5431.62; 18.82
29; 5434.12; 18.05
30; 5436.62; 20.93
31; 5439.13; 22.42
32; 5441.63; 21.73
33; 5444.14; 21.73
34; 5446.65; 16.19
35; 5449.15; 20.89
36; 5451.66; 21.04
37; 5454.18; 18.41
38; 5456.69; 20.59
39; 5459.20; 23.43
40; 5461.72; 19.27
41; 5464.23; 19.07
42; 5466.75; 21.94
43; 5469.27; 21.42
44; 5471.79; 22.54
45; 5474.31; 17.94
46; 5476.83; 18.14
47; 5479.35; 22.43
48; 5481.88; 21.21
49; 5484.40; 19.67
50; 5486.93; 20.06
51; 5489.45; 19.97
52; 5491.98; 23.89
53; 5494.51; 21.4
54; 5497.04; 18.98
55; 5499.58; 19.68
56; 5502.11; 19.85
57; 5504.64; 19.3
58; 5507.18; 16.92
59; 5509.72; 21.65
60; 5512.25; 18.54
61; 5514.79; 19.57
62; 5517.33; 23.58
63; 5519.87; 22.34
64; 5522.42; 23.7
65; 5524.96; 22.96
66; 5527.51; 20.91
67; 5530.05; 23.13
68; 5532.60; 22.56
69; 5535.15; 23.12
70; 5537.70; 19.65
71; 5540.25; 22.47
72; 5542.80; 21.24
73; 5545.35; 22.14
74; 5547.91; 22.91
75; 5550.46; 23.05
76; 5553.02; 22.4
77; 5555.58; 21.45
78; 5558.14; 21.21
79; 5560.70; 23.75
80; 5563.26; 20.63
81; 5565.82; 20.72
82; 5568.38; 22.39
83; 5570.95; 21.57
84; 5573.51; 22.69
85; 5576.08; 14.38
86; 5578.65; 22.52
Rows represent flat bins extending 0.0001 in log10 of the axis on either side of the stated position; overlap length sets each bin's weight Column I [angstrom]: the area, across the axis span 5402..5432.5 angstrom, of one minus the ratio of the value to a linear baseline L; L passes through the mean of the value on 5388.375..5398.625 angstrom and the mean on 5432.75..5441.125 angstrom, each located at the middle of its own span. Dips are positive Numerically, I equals 1.0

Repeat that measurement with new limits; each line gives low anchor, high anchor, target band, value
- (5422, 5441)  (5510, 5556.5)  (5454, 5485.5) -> 0.45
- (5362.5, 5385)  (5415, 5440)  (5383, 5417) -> 0.99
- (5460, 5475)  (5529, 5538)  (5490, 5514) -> 1.63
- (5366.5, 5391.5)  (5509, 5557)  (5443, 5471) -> 0.51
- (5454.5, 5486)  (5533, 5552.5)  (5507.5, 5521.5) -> 0.39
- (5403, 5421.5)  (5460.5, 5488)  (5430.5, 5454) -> -0.57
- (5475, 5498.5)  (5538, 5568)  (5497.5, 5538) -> 0.25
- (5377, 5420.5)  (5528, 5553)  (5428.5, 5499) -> 1.46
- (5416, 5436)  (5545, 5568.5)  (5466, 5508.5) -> 1.44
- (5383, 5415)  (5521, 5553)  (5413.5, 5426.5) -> -0.70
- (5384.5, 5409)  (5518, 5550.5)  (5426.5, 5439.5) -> 0.10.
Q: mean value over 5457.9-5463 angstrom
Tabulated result 21.3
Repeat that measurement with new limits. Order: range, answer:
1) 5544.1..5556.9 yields 22.4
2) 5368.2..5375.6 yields 17.4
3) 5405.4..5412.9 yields 17.6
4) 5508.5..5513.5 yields 20.1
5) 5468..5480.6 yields 20.5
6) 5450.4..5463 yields 20.5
